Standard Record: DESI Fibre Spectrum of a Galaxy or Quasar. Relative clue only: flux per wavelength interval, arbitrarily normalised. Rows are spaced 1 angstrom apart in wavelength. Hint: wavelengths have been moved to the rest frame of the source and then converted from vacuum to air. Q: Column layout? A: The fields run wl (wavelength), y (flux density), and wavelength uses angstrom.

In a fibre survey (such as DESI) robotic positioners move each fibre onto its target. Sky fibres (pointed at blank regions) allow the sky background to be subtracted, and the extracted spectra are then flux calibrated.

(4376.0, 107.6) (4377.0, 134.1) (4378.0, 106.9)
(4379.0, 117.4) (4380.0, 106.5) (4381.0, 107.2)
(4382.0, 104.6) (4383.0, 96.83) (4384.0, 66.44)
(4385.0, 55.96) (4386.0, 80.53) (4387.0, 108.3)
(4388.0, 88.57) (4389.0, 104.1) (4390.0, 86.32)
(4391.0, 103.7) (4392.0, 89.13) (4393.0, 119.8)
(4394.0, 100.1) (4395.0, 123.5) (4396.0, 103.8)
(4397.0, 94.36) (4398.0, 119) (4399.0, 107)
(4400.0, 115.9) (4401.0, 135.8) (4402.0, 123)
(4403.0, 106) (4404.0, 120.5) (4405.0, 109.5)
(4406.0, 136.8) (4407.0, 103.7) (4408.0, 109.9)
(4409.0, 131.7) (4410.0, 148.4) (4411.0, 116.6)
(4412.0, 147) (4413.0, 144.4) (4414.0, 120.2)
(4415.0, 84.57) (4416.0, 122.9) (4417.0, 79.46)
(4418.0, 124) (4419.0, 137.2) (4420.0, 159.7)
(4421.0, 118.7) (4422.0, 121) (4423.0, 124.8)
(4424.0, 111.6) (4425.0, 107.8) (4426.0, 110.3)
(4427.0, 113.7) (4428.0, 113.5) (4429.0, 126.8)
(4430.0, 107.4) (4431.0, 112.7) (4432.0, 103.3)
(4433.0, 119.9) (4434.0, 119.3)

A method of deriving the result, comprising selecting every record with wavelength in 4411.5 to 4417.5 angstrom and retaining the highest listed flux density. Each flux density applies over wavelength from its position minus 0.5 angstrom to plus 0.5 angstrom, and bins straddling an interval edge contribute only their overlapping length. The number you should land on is 147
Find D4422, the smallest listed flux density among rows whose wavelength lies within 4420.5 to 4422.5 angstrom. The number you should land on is 118.7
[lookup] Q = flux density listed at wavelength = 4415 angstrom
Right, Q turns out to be 84.57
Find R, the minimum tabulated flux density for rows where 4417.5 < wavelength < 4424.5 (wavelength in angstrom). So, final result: 111.6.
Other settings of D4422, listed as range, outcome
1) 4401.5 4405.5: 106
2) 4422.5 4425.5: 107.8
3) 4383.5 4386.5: 55.96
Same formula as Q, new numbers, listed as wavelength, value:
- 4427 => 113.7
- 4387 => 108.3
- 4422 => 121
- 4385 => 55.96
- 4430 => 107.4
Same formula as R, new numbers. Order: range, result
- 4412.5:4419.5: 79.46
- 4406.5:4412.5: 103.7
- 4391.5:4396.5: 89.13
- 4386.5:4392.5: 86.32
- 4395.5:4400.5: 94.36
